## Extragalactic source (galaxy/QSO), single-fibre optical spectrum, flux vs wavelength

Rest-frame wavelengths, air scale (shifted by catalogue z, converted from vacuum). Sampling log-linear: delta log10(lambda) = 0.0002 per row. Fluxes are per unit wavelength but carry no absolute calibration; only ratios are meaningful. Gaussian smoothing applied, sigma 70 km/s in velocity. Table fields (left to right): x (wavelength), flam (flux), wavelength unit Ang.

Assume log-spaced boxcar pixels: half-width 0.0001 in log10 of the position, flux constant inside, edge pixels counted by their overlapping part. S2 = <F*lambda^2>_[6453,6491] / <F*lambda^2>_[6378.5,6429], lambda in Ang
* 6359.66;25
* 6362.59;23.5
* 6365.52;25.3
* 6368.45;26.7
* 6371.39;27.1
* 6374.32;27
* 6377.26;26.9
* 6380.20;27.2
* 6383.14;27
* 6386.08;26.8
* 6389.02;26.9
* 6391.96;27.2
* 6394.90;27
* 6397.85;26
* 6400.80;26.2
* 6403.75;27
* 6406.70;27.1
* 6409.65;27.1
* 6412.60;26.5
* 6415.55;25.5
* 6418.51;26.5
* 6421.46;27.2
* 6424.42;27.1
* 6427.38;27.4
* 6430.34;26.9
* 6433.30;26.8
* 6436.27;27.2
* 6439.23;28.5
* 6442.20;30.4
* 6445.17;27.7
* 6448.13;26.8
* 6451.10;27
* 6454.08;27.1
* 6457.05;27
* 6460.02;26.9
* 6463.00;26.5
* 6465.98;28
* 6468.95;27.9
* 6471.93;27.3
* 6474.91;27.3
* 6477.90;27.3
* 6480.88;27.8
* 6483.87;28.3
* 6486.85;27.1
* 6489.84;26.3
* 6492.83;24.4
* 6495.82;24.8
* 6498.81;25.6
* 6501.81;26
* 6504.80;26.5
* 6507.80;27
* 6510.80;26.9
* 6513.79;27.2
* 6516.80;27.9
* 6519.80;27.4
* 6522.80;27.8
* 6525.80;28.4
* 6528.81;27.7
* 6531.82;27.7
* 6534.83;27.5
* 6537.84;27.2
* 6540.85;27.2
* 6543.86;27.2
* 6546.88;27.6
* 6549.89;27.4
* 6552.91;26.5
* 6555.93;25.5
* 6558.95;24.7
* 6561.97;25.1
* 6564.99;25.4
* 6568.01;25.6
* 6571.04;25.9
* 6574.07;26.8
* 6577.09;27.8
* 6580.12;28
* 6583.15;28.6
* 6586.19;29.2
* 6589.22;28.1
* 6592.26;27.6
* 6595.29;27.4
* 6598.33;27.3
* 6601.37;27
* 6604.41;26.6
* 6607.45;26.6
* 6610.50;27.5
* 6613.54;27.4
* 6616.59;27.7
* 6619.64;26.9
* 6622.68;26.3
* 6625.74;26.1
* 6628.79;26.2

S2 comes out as 1.04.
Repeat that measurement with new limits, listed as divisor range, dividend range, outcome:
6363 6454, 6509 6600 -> 1.05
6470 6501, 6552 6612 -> 1.04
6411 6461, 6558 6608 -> 1.04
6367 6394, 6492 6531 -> 1.03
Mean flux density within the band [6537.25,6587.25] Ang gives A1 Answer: 26.8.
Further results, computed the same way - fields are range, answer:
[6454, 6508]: 26.8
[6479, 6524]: 26.7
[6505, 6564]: 27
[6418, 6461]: 27.4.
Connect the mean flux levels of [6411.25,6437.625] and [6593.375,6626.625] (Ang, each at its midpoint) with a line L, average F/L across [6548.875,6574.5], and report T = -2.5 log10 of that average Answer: 0.05 mag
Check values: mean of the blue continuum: 26.8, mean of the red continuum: 27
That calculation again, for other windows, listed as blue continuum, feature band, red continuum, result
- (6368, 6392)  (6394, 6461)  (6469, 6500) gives -0.01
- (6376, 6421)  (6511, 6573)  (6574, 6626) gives 0.02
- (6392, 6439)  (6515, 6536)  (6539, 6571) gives -0.06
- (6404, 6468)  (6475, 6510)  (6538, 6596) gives 0.02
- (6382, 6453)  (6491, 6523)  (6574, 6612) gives 0.04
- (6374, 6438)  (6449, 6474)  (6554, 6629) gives -0.01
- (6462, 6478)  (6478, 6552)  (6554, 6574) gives -0.02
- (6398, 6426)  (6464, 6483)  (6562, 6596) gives -0.03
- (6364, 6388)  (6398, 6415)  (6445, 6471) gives 0.01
